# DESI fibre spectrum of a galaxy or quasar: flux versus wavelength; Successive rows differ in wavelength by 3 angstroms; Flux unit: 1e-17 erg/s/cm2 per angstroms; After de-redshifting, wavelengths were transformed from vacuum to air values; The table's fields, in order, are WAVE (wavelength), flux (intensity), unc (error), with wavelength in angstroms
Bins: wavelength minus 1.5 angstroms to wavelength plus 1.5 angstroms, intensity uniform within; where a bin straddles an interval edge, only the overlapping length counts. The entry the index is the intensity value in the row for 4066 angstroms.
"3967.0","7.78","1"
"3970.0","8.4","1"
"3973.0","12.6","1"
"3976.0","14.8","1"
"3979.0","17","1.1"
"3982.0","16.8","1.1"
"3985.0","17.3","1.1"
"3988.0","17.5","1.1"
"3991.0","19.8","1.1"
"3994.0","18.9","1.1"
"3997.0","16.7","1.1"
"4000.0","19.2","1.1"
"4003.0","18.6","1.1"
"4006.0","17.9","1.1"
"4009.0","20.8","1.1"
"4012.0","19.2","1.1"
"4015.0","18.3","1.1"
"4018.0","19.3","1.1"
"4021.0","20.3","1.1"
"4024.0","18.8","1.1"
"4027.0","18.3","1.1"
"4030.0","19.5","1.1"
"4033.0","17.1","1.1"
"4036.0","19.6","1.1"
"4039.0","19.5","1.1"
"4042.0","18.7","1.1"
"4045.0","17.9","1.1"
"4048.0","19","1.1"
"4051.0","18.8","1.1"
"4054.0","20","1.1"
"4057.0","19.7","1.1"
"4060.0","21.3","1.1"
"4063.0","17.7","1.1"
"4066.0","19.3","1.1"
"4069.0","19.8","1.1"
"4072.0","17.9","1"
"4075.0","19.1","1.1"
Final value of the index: 19.3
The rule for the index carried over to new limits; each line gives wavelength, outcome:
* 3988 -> 17.5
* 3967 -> 7.78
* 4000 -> 19.2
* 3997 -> 16.7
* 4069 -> 19.8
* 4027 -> 18.3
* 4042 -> 18.7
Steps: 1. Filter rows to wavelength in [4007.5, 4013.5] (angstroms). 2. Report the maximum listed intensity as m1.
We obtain 20.8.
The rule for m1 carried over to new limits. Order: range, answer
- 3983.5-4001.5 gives 19.8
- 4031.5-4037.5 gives 19.6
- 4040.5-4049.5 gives 19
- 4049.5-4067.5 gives 21.3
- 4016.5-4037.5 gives 20.3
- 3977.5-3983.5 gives 17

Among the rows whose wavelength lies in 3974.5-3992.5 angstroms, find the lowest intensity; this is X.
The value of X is 14.8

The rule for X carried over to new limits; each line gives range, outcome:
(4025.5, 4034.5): 17.1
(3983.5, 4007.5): 16.7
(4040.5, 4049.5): 17.9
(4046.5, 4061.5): 18.8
